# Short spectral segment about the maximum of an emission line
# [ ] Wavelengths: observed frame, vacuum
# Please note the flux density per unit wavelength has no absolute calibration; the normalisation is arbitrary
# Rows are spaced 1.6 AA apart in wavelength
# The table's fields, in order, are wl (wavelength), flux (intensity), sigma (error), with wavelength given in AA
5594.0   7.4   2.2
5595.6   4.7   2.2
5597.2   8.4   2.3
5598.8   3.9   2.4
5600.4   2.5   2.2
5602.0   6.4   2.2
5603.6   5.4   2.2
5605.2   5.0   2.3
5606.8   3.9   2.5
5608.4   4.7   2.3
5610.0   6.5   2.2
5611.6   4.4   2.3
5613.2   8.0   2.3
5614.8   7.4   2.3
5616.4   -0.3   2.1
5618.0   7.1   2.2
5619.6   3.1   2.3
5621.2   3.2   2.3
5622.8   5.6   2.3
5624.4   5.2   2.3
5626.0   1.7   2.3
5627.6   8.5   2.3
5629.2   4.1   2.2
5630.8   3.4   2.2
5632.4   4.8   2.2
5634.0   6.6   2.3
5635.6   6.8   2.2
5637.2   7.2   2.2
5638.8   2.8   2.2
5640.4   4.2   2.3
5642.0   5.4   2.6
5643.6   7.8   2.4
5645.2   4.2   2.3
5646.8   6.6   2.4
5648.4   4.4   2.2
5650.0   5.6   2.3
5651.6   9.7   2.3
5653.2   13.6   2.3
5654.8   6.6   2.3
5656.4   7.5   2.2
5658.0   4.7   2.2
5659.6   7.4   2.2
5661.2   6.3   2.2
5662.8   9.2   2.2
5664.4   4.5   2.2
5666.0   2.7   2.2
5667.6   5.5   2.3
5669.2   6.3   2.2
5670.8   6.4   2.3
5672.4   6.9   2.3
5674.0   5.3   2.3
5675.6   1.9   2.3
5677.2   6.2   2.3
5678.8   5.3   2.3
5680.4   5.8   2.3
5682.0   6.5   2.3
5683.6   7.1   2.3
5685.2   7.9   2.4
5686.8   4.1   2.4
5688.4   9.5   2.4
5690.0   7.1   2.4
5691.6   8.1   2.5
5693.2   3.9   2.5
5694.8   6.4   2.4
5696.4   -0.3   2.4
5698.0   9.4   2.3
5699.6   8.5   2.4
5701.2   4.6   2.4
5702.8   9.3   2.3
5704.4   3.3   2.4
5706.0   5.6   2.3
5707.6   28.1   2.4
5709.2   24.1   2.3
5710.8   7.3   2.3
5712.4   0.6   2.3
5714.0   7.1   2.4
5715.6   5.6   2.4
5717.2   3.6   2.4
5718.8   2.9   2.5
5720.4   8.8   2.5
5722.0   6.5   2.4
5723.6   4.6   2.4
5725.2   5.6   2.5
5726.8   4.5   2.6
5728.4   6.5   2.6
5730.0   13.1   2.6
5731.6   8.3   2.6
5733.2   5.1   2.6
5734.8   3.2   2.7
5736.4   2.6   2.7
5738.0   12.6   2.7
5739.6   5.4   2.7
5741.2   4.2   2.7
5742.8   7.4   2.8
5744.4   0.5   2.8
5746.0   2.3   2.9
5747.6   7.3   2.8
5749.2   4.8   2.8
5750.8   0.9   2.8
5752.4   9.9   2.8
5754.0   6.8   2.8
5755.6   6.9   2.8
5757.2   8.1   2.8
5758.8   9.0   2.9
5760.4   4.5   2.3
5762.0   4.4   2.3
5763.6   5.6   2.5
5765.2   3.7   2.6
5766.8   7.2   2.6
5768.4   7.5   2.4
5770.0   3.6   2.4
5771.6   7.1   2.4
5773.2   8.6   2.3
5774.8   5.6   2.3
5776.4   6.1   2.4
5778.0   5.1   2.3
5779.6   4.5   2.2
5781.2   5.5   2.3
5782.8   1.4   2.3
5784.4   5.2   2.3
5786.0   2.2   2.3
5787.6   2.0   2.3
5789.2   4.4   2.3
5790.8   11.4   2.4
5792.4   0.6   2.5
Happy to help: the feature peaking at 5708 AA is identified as [O III] 5007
